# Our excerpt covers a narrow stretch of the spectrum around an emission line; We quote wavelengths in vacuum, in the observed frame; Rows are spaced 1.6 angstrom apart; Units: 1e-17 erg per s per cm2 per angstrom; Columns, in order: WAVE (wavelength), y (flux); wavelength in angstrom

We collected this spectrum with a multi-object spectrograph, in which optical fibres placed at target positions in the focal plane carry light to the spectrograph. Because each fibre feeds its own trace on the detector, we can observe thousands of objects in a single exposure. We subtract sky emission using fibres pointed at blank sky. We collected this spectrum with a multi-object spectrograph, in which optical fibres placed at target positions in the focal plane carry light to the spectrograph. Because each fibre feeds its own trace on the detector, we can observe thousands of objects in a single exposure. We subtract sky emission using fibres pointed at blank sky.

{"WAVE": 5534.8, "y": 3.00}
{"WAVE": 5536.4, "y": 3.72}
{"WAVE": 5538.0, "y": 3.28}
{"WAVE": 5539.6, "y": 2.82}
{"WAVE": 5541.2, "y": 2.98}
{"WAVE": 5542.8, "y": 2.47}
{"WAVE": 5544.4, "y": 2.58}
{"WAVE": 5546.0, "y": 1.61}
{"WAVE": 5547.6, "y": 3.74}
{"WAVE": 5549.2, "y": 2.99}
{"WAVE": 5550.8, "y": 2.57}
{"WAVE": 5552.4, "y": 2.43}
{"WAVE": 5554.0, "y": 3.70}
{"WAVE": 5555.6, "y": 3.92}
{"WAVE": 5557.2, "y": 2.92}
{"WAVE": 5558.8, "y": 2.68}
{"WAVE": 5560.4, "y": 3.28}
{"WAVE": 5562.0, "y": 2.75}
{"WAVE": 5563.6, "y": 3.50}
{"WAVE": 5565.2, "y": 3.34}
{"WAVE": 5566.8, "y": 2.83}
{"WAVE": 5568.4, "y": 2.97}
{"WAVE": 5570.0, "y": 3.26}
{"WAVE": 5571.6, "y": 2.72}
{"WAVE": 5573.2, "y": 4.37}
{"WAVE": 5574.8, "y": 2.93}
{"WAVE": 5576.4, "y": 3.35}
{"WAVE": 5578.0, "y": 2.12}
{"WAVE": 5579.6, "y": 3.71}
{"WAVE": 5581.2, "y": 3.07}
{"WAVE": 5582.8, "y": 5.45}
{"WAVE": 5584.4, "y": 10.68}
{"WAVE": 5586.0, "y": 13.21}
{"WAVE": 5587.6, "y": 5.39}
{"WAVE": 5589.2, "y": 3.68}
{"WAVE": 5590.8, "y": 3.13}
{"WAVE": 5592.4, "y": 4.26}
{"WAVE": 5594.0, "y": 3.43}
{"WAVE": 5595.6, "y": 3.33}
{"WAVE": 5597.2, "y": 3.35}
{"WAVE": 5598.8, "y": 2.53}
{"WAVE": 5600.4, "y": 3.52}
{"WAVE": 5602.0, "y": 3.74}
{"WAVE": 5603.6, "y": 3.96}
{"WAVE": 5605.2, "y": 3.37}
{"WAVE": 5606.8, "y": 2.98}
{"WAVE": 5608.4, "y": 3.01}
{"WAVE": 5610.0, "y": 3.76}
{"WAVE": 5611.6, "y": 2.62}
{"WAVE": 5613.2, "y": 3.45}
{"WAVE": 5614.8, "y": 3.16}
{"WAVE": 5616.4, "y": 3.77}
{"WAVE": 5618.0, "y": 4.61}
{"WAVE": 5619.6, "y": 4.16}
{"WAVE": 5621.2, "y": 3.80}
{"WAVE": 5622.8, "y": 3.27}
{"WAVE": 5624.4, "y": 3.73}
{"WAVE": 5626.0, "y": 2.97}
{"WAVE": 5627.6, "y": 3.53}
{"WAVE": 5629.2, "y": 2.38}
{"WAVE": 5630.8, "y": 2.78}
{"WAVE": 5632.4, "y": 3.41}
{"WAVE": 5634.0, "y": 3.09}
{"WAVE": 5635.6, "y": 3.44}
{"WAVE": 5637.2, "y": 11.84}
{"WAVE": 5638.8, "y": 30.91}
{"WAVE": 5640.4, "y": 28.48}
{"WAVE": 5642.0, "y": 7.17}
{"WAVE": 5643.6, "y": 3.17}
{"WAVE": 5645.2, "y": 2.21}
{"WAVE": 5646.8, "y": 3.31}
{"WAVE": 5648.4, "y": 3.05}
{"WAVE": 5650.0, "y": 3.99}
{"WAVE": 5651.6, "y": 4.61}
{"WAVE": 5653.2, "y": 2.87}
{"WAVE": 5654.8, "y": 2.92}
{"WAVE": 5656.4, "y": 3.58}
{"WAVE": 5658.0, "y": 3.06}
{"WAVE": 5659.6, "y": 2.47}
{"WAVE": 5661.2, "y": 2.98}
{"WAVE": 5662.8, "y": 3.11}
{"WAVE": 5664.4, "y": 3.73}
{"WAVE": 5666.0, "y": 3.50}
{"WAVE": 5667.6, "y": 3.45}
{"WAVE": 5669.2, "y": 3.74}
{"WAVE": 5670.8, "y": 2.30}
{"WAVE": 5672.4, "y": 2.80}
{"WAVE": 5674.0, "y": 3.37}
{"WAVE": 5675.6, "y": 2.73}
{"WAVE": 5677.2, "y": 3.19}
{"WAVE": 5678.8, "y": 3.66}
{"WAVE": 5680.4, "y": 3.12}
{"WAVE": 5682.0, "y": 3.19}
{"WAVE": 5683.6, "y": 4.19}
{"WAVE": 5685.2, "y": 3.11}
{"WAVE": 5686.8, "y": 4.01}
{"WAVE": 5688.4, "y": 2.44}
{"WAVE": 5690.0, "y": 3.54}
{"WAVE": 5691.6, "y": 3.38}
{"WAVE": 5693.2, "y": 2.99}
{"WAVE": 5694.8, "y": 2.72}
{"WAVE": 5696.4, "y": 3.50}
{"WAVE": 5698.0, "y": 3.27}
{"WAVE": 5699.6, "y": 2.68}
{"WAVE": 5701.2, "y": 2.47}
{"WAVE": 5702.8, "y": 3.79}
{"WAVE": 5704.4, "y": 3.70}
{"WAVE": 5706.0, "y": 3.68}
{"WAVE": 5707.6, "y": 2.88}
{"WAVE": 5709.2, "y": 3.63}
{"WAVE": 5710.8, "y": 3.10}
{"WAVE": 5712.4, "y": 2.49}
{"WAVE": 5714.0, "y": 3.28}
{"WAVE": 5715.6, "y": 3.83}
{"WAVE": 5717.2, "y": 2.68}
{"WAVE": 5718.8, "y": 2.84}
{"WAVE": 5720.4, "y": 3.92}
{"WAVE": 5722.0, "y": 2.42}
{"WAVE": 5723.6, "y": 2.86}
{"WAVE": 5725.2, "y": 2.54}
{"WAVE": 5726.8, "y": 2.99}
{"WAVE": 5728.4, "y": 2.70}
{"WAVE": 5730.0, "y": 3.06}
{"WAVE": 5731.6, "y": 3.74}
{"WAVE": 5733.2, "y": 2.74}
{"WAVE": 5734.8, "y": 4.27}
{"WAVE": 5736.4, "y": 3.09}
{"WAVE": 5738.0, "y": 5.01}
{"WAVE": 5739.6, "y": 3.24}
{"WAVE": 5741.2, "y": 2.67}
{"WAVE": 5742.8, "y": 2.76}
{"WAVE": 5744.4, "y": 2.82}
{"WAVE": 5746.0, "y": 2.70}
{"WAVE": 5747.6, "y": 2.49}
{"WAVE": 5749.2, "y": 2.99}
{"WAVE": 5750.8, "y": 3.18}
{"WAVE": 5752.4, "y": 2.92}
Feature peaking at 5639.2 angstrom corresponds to [O III] 5007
